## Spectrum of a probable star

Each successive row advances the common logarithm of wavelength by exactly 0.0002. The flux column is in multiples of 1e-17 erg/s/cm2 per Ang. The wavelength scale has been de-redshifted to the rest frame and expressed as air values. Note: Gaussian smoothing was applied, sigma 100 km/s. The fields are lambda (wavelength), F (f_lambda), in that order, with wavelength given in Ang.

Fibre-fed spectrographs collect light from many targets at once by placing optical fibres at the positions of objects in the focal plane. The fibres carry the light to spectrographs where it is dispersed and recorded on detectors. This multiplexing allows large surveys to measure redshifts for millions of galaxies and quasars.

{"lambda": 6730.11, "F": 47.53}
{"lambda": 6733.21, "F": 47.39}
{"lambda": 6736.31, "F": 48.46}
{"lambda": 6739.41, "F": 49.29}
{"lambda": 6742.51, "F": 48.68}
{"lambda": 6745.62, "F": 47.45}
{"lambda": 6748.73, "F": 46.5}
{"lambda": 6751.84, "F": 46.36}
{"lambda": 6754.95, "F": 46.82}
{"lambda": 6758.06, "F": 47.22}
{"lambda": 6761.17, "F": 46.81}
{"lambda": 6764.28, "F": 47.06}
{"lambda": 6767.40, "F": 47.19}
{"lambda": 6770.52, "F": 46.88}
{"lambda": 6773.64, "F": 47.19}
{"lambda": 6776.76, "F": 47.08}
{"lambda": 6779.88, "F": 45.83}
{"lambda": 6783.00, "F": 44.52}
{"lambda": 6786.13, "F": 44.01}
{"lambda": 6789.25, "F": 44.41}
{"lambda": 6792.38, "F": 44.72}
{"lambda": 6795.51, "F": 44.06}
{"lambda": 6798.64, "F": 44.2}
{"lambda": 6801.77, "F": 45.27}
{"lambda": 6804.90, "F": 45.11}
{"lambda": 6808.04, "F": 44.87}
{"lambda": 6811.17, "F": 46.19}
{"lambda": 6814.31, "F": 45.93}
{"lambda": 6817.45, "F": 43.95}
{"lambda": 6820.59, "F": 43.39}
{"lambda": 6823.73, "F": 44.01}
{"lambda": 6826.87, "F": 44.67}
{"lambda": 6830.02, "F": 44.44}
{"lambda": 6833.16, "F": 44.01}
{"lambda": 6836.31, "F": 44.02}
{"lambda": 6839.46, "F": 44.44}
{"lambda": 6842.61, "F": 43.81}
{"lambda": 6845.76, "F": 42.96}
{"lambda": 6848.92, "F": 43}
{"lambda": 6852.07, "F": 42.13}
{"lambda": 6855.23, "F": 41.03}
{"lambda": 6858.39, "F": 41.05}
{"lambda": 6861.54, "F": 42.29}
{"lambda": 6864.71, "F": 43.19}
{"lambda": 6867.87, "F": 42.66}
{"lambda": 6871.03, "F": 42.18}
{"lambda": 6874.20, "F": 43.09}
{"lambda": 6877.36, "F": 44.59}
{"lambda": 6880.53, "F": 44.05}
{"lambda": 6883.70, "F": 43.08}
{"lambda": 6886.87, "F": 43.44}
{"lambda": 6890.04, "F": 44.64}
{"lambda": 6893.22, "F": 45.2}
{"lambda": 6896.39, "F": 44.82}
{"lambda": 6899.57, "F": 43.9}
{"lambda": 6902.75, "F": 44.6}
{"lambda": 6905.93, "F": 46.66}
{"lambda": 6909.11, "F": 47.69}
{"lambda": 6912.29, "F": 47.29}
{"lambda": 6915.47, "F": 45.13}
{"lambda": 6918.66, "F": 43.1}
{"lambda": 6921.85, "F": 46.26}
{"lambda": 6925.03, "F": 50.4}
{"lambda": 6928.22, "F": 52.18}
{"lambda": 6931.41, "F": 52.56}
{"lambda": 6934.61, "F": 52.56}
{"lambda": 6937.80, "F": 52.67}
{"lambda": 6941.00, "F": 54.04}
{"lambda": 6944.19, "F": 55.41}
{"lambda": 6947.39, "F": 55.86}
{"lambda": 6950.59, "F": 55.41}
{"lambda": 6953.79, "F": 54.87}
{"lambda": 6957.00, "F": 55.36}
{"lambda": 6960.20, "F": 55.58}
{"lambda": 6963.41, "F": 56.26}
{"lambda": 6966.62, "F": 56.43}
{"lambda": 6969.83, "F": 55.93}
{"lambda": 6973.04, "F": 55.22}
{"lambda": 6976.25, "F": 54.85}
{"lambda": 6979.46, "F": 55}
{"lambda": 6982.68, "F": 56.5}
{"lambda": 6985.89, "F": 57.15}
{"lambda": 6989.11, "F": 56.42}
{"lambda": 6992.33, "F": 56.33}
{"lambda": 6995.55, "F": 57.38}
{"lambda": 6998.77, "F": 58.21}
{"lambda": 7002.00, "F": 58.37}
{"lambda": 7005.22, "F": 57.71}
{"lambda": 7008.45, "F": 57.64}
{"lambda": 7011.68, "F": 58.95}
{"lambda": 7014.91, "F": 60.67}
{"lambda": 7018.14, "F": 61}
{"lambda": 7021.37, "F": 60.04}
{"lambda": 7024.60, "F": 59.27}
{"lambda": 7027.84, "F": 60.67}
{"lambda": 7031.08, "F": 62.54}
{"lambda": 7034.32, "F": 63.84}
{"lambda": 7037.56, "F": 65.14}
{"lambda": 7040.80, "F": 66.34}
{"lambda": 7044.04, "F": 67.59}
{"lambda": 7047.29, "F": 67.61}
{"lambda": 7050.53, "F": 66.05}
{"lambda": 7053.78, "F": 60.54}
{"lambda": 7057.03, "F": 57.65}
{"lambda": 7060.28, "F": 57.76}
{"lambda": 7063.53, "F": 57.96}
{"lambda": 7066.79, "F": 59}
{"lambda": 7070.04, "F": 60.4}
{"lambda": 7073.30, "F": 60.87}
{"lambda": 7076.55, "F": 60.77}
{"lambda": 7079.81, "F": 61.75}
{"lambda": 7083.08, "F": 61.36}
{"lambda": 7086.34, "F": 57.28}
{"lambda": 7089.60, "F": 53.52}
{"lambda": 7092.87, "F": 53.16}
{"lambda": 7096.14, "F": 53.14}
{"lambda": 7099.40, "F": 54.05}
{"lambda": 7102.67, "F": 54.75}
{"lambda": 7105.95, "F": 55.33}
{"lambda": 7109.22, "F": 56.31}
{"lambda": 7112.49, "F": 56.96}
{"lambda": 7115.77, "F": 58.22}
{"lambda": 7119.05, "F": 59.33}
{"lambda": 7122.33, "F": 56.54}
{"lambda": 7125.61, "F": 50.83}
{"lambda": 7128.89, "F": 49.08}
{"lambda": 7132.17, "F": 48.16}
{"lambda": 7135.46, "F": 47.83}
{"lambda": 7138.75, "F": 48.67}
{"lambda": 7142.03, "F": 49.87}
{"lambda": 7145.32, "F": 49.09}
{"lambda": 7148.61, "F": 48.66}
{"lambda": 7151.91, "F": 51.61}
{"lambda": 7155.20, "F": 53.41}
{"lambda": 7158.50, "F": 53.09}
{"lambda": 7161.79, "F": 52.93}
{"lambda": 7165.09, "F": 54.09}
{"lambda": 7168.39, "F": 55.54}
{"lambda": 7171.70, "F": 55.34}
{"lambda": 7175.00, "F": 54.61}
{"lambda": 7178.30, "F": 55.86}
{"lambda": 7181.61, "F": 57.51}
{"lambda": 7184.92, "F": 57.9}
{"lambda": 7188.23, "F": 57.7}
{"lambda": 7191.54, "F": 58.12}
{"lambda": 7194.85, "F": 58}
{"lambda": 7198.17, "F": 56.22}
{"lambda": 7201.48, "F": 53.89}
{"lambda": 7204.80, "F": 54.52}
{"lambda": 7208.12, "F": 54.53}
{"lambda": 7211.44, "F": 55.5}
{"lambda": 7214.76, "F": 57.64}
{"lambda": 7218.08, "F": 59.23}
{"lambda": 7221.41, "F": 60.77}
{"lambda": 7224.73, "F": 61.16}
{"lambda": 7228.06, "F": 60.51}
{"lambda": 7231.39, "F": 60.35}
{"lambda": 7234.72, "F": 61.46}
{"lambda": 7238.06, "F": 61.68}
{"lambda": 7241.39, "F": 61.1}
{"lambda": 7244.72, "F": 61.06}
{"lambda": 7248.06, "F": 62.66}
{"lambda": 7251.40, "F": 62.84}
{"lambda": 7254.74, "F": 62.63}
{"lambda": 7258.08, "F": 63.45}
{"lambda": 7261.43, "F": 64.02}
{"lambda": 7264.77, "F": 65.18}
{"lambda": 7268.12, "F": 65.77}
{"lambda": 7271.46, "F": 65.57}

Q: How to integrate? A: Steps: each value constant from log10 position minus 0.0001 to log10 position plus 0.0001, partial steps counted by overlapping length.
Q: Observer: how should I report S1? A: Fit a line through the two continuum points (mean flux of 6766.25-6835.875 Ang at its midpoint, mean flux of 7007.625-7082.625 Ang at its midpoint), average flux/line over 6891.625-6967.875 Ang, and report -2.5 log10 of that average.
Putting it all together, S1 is 0.07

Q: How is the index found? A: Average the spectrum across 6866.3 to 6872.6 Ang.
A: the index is 42.4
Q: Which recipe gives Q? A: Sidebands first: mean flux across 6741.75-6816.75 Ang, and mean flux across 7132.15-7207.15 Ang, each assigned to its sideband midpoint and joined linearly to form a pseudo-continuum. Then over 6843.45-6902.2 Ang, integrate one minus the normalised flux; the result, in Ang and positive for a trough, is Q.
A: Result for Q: 5.66 Ang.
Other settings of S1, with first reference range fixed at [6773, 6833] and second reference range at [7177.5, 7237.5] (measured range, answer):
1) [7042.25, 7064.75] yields -0.176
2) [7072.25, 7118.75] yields -0.052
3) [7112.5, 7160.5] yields 0.074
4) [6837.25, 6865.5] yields 0.092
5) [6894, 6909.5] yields 0.063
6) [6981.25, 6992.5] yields -0.118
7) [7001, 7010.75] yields -0.130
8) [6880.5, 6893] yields 0.087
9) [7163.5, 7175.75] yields 0.035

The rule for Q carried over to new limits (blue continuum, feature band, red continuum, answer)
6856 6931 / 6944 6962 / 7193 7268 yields -3.0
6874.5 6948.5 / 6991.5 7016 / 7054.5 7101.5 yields -2.2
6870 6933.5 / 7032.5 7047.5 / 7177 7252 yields -4.2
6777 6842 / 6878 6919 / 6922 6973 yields 4.7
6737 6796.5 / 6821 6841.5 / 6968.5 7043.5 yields 2.3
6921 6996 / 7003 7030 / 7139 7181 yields -2.7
